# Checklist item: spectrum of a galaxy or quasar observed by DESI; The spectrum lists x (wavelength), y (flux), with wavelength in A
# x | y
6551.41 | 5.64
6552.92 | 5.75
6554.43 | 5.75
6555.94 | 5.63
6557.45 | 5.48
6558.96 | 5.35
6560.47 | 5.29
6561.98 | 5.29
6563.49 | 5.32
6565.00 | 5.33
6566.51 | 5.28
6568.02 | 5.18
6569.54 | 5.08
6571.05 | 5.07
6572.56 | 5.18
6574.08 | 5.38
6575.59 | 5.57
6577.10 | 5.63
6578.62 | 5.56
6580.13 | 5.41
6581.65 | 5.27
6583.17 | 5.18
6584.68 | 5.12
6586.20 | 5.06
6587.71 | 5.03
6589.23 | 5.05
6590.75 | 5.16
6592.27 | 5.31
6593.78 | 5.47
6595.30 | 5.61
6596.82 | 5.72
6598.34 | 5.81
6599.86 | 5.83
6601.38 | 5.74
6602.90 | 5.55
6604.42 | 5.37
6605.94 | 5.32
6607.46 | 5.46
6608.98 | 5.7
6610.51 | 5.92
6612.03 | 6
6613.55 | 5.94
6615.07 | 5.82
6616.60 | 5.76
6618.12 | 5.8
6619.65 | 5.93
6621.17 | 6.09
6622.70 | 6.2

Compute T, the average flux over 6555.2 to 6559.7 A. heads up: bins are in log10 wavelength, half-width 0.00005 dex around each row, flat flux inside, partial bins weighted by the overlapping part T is 5.49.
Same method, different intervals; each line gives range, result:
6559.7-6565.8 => 5.31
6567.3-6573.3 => 5.13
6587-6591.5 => 5.07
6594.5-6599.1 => 5.71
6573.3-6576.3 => 5.47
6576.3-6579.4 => 5.6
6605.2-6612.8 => 5.68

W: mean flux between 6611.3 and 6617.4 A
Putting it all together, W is 5.88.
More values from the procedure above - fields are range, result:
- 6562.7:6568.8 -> 5.28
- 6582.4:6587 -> 5.12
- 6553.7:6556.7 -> 5.69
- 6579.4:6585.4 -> 5.24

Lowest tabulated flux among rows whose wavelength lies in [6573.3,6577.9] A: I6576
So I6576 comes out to 5.38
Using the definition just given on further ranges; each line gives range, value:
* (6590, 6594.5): 5.16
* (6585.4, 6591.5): 5.03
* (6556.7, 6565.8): 5.29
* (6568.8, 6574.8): 5.07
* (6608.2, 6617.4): 5.7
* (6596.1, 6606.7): 5.32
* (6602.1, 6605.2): 5.37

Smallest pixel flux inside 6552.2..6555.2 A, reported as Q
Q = 5.75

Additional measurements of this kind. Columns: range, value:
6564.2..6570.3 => 5.08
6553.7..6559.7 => 5.35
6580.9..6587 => 5.06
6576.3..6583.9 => 5.18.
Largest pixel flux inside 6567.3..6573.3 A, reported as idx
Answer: 5.18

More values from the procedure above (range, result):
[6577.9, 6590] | 5.56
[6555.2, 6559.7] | 5.63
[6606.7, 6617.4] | 6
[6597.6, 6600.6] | 5.83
